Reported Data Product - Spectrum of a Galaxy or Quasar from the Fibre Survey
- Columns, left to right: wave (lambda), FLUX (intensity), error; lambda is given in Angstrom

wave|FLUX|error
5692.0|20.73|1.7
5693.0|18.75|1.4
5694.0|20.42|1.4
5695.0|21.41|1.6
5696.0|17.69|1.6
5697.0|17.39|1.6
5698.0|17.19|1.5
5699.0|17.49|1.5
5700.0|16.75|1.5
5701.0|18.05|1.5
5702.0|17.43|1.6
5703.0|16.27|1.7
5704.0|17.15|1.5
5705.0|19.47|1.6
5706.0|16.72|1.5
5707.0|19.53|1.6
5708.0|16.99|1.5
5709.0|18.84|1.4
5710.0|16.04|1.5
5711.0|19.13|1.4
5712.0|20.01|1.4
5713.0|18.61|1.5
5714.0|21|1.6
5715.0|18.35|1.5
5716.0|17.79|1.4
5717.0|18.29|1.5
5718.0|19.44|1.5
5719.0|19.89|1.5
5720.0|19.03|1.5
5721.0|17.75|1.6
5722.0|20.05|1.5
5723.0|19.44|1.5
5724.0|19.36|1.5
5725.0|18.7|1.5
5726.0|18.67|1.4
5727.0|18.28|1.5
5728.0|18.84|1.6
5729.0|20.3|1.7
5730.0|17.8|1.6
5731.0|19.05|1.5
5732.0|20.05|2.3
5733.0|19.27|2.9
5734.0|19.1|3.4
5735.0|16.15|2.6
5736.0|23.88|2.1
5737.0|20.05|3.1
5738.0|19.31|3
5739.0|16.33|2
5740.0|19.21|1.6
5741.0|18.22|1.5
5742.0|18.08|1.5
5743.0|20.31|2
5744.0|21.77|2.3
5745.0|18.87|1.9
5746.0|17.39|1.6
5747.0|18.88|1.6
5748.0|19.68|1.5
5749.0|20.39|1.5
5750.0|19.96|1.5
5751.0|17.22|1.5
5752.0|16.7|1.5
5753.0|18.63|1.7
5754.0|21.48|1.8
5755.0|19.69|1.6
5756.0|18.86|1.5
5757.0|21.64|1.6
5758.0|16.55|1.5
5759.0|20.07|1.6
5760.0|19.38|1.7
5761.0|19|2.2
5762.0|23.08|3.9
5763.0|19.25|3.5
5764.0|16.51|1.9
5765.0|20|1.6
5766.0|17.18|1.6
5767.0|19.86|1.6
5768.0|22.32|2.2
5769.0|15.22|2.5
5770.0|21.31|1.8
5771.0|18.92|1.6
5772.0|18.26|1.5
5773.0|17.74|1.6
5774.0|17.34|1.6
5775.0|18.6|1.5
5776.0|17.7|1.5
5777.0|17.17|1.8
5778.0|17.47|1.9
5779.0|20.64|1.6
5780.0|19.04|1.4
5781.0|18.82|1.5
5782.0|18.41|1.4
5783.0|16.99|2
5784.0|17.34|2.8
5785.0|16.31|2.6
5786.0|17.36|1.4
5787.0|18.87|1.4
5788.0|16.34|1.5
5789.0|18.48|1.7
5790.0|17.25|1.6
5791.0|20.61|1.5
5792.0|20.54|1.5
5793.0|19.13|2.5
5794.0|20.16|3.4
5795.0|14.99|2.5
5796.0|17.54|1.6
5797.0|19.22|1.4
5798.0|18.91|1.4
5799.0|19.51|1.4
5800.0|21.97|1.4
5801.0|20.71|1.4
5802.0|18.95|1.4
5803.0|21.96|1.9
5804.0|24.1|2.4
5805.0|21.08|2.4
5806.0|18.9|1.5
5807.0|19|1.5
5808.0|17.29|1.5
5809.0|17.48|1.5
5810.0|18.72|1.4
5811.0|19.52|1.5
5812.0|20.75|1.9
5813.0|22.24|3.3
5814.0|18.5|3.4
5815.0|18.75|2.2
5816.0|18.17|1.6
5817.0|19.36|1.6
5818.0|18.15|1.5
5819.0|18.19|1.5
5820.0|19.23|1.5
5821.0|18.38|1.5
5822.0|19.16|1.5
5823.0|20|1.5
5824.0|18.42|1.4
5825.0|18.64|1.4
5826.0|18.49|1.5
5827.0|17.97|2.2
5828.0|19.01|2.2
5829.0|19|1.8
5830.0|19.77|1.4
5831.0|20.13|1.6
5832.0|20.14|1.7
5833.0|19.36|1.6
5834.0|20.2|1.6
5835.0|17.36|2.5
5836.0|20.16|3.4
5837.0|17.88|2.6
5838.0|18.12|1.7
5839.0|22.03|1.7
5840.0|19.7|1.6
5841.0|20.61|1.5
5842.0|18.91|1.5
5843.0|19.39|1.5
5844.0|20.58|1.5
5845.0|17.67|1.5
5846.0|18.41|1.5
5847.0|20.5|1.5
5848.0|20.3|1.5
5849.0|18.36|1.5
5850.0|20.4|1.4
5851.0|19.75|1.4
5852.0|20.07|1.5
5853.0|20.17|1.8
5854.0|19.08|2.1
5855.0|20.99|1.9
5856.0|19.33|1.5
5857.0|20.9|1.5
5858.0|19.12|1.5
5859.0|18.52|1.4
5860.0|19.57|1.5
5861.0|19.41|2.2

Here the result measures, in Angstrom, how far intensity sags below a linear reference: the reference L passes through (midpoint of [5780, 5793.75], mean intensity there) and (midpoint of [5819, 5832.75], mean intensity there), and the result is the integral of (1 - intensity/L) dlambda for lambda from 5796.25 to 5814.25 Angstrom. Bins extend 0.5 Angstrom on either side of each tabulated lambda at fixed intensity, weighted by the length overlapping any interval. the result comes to -1.2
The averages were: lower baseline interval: 18.3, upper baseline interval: 19.1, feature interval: 19.9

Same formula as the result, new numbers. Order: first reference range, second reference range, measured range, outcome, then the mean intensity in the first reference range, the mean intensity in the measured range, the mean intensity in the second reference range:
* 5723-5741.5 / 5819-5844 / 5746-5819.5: 0.66 Angstrom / 19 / 19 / 19.3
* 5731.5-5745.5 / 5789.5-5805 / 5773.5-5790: 1.45 Angstrom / 19.3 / 17.9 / 19.7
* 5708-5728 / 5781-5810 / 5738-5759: -0.19 Angstrom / 18.8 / 19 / 18.9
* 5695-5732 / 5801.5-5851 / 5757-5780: 0.06 Angstrom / 18.5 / 18.9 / 19.4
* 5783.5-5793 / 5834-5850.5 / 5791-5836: -1.37 Angstrom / 18.2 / 19.3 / 19.4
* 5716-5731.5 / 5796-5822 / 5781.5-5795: 0.84 Angstrom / 19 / 18.2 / 19.5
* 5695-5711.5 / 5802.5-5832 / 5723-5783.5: -1.80 Angstrom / 17.7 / 19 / 19.3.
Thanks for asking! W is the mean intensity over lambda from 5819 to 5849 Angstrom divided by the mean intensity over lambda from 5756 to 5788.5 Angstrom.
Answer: 1.0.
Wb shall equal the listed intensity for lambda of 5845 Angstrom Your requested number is 17.67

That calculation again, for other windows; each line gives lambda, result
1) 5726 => 18.67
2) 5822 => 19.16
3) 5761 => 19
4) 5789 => 18.48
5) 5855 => 20.99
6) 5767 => 19.86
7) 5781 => 18.82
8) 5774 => 17.34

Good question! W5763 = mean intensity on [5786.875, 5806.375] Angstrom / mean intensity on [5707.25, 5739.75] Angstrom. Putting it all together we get 1.0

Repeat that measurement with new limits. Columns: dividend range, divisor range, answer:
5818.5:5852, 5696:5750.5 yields 1.03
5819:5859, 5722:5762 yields 1.01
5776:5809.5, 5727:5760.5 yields 0.98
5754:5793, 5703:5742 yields 1.00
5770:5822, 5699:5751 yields 1.00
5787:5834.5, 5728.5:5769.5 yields 1.00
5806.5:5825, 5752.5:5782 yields 1.00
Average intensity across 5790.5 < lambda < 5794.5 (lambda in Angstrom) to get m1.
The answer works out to 20.1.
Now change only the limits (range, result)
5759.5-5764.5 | 19.4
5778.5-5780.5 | 19.8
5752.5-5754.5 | 20.1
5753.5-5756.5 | 20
